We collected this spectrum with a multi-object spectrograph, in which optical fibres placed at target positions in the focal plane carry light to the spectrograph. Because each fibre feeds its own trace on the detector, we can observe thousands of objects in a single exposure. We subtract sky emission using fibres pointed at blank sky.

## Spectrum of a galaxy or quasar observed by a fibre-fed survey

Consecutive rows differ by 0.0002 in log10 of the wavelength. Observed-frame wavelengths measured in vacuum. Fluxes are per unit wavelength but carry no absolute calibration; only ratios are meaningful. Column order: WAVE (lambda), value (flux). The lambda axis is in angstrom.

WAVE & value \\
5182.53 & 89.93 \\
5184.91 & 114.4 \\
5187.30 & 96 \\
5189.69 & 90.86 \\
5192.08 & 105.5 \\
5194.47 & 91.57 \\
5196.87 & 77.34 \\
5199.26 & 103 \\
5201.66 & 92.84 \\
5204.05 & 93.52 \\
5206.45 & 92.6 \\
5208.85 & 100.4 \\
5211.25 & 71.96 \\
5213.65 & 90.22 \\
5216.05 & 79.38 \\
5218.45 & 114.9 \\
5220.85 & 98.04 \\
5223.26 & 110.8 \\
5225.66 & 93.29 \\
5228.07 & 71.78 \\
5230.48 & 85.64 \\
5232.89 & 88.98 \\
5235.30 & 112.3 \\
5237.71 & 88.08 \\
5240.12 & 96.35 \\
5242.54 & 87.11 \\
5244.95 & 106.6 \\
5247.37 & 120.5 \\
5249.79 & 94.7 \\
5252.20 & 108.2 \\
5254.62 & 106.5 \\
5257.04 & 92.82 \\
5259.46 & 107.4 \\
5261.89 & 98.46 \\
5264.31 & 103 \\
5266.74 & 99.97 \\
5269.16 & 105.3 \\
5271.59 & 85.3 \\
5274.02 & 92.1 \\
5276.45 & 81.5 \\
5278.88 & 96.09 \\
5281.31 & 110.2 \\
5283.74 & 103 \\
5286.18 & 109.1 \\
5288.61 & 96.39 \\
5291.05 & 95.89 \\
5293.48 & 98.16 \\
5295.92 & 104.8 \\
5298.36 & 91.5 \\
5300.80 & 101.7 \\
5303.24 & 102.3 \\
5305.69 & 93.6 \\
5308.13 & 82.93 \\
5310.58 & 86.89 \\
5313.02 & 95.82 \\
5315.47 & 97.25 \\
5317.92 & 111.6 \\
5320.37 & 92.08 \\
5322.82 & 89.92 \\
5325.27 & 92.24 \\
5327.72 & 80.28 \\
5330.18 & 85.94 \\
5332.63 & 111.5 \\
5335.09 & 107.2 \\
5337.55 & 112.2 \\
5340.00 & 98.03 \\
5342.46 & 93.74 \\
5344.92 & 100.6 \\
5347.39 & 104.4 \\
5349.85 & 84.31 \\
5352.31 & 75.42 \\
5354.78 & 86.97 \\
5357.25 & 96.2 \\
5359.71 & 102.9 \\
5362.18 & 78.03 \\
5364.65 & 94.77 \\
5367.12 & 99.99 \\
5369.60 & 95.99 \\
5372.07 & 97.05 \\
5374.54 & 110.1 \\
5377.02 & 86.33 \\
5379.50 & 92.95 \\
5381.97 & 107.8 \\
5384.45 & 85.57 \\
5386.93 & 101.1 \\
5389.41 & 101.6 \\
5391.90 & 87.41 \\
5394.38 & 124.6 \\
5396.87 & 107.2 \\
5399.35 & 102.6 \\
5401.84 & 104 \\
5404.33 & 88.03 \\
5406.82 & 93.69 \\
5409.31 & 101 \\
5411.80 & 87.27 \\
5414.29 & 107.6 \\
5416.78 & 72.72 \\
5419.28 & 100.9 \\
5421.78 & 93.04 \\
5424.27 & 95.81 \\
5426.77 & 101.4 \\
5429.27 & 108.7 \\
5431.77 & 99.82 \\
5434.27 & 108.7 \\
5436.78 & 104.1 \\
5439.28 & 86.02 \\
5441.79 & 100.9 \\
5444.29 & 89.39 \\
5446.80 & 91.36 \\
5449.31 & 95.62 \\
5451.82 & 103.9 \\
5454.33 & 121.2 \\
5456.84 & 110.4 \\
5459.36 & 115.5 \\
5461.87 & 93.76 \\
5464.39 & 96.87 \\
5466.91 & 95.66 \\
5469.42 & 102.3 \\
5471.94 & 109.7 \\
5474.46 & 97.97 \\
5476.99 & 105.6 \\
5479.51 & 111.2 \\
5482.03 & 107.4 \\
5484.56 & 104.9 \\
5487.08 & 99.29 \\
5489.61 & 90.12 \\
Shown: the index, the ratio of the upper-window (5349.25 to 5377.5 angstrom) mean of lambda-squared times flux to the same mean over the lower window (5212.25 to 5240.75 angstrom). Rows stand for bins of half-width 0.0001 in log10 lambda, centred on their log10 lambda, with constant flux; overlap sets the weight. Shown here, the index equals 1.0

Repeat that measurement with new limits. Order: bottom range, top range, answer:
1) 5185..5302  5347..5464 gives 1.07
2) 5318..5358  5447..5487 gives 1.15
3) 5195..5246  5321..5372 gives 1.07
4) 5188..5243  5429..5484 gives 1.21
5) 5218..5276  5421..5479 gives 1.11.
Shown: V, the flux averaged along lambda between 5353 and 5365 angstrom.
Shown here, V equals 90.8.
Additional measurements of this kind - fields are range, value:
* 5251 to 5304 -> 99.5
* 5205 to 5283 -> 96.6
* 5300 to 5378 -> 95.2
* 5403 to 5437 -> 97.2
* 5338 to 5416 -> 96.7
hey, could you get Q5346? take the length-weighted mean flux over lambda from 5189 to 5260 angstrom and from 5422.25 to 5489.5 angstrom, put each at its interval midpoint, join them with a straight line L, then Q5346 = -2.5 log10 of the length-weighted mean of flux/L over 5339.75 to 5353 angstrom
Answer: 0.07 mag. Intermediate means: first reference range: 95.7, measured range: 93.1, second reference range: 102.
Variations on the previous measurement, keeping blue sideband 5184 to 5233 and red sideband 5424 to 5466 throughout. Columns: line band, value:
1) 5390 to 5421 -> 0.02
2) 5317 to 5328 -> 0.04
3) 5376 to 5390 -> 0.04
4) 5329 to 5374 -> 0.02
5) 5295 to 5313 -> 0.02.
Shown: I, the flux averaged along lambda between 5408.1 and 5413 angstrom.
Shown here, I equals 94.2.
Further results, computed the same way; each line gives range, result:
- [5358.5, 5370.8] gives 94.3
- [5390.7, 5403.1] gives 105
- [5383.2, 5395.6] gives 100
